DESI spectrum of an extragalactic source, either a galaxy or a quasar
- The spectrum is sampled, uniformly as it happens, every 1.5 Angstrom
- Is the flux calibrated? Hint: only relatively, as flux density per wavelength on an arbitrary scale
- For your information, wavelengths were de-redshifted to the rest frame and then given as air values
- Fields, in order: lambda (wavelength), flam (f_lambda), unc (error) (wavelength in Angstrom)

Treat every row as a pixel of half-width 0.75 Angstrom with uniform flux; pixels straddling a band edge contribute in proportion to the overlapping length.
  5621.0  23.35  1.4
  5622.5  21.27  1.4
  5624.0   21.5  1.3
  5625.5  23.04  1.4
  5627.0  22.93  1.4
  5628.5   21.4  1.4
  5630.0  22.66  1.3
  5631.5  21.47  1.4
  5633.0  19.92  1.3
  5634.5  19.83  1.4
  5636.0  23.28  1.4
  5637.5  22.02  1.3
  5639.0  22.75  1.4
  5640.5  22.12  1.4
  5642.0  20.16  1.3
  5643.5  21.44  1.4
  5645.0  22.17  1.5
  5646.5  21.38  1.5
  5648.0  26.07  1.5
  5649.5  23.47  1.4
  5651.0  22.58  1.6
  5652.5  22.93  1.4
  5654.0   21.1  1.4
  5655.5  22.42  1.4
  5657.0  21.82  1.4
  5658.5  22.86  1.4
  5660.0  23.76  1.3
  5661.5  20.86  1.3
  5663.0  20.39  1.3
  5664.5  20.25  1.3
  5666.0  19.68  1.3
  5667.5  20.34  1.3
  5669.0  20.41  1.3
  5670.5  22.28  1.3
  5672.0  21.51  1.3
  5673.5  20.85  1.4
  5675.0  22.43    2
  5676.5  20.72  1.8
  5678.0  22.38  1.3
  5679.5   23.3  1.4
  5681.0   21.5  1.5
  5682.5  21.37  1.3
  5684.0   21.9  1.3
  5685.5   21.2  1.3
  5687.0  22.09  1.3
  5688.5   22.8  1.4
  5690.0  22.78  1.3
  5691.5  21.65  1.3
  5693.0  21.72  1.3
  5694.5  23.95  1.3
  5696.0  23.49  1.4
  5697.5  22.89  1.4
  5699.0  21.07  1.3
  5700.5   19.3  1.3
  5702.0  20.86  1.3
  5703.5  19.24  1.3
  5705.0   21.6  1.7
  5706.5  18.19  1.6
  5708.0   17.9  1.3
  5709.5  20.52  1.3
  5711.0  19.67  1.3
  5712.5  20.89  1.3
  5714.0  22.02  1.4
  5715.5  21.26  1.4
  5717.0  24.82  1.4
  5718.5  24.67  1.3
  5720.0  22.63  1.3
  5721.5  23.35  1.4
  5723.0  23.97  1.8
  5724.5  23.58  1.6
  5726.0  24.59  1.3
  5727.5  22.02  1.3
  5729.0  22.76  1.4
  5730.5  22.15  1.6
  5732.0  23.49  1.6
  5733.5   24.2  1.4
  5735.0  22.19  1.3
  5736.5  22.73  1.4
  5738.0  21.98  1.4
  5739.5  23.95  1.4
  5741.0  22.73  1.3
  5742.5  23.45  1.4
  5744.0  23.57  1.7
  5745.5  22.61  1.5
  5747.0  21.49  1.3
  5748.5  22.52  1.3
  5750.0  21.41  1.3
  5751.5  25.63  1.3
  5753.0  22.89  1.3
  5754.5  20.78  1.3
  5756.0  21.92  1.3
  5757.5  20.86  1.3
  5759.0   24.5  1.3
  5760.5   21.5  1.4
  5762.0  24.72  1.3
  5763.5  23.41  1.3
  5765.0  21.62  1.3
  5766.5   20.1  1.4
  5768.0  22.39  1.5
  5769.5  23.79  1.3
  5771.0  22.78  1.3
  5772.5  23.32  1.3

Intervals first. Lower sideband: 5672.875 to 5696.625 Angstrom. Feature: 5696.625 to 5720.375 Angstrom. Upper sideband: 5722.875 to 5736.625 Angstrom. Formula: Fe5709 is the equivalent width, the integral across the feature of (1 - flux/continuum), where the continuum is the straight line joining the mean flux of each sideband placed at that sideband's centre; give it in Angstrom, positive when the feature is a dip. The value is 1.7 Angstrom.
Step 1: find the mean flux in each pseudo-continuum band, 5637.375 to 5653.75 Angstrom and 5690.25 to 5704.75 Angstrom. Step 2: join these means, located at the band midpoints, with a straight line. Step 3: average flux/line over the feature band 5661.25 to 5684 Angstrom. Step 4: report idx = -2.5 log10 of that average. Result 0.038 mag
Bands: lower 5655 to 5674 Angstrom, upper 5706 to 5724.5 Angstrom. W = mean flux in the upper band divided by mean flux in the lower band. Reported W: 1.0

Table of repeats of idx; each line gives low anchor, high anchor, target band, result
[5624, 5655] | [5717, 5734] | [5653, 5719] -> 0.06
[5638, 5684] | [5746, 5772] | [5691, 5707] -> 0.04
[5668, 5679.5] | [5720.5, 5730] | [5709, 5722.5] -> 0.04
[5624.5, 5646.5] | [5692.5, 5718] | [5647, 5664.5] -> -0.04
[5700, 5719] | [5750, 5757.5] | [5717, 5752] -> -0.07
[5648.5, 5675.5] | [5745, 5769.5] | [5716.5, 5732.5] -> -0.06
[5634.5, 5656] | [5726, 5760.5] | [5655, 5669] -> 0.05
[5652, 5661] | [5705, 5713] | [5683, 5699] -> -0.09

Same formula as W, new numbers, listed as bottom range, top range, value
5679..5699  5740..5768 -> 1.01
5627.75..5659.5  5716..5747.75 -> 1.05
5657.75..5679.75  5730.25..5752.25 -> 1.07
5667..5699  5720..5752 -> 1.05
